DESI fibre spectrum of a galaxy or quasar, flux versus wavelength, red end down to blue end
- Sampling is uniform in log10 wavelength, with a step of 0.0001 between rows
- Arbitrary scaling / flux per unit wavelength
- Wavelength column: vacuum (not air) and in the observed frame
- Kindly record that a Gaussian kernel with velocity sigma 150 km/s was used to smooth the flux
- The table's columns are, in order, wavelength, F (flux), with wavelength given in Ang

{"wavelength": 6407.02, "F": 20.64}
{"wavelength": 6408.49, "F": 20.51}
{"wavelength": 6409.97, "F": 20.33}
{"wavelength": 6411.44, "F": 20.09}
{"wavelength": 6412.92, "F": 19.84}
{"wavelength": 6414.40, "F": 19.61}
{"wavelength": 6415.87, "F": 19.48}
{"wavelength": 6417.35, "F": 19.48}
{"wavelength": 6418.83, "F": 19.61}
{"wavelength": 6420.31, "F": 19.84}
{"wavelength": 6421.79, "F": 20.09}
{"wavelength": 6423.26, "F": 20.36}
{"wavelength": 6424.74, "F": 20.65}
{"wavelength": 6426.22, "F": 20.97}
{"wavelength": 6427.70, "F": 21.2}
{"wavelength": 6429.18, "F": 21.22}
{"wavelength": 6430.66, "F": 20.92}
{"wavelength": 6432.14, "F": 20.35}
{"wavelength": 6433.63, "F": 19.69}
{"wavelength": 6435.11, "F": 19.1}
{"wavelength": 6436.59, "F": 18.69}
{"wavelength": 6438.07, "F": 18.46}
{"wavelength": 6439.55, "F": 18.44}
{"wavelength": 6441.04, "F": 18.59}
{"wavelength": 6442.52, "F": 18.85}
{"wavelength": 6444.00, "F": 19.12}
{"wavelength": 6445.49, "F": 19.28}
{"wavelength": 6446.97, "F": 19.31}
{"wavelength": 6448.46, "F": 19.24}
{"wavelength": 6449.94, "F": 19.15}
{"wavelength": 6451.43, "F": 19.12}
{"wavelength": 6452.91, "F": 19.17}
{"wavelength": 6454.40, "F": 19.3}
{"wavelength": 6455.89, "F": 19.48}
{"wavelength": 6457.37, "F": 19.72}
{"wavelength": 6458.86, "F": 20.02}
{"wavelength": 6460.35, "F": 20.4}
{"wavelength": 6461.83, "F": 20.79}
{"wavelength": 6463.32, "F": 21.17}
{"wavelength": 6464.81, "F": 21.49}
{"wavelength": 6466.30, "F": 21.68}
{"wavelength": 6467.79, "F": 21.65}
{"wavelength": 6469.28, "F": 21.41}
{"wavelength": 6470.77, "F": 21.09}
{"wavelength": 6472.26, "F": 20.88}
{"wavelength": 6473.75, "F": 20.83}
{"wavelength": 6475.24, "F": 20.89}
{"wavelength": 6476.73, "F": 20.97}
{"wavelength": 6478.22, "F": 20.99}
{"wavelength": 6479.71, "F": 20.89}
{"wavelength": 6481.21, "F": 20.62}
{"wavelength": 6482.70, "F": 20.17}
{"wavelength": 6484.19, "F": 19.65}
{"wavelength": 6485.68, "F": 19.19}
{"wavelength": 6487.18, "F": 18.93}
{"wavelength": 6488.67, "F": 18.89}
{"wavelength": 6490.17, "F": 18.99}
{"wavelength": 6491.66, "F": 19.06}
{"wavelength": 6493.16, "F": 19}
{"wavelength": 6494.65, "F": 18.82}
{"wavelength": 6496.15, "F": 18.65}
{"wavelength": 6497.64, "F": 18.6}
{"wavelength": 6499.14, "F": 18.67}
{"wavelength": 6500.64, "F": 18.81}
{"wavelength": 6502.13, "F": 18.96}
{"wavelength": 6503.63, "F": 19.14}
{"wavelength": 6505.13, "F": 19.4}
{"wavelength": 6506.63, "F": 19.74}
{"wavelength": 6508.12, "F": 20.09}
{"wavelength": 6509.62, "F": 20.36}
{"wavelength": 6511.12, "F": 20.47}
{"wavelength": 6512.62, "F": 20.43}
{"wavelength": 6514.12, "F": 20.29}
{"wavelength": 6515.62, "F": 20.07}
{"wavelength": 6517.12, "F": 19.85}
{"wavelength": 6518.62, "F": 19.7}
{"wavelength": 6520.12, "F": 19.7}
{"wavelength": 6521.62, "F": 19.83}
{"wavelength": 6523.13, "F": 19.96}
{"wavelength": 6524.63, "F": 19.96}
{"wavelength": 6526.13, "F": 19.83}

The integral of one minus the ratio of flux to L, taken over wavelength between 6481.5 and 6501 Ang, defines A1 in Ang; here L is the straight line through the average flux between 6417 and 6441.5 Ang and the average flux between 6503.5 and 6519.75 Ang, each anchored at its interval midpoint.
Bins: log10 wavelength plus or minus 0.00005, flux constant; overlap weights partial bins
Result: 0.9 Ang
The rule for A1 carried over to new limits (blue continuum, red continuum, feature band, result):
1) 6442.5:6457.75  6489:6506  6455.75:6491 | -2.5 Ang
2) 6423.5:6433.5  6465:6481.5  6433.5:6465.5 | 2.2 Ang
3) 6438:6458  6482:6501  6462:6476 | -1.6 Ang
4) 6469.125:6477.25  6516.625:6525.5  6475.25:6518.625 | 1.6 Ang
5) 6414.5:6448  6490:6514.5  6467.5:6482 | -1.1 Ang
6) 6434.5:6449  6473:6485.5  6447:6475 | -0.8 Ang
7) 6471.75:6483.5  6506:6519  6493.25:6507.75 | 1.0 Ang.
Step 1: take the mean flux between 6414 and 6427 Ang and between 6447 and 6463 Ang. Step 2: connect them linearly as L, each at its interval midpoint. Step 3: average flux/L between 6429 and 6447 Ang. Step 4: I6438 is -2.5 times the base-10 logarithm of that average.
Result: 0.03 mag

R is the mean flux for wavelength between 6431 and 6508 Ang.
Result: 19.7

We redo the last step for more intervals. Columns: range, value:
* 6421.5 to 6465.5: 19.8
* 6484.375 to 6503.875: 18.9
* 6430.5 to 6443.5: 19.2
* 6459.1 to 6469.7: 21.2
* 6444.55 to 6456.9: 19.3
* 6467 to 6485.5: 20.8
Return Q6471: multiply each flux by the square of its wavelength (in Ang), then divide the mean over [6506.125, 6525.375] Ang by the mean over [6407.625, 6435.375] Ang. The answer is 1.0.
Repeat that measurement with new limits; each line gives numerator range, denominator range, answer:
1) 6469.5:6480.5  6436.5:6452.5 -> 1.12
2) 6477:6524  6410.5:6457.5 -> 1.02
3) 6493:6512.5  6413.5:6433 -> 0.98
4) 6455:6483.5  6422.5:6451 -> 1.07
